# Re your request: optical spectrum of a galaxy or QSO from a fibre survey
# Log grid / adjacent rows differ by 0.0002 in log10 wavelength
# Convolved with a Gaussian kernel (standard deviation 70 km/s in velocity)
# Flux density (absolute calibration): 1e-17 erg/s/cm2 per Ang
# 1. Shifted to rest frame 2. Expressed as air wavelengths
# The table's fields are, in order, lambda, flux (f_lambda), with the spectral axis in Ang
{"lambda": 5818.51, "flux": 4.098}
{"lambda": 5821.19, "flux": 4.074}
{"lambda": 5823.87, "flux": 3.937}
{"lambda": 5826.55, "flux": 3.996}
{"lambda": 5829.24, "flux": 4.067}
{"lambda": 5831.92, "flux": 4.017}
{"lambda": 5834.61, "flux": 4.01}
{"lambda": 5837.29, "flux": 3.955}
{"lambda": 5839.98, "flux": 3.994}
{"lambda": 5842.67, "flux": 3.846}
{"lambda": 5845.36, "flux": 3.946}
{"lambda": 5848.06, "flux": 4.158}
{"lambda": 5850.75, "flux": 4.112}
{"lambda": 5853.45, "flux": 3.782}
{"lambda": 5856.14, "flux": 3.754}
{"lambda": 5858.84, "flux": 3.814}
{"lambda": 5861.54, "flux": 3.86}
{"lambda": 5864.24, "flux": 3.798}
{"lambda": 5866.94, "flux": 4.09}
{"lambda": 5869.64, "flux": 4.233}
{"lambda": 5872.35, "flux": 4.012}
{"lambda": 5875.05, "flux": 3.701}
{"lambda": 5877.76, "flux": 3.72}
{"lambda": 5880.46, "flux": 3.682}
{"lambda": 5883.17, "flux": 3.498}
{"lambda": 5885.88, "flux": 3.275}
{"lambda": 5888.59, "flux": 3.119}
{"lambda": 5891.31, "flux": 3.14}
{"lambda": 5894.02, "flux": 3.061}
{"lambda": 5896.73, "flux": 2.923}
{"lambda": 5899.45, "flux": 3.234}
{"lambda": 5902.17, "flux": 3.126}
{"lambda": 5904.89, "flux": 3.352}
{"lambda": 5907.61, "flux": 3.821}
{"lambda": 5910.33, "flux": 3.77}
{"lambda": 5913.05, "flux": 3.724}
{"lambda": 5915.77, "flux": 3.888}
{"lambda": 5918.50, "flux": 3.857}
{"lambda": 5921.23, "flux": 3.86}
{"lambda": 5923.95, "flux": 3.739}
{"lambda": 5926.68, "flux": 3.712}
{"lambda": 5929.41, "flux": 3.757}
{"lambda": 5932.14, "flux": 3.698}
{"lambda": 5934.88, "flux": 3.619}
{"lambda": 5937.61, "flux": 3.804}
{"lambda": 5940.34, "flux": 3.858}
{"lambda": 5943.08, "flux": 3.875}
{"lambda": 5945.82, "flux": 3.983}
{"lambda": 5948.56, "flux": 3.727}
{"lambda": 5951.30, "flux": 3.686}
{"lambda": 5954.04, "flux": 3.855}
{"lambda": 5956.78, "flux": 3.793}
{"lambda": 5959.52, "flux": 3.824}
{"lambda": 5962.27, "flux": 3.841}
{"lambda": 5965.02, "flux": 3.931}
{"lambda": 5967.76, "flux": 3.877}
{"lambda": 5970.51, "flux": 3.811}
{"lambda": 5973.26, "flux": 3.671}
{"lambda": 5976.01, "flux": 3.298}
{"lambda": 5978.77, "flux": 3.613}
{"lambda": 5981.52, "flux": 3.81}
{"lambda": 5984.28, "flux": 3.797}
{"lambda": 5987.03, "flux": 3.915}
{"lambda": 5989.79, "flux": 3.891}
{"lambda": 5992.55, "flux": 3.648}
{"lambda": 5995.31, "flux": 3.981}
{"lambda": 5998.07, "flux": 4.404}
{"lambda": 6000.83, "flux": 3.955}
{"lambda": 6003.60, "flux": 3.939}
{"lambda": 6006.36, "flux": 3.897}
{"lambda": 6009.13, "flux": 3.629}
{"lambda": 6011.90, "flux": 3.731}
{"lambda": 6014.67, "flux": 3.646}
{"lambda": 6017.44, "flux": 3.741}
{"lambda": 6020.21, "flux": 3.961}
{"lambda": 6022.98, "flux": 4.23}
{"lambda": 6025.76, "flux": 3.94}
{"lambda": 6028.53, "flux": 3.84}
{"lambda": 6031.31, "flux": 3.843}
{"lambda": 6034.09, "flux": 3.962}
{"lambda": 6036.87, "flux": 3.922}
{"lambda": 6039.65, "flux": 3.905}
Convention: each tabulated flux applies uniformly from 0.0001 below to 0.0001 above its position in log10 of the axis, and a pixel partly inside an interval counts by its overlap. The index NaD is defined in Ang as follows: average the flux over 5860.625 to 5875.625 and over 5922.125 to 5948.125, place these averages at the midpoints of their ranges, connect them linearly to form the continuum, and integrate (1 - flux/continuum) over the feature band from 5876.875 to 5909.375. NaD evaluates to 4.7 Ang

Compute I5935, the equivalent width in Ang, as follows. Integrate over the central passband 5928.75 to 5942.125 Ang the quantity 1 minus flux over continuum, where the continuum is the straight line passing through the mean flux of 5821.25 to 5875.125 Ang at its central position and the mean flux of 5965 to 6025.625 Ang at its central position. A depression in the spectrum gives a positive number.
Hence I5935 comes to 0.5 Ang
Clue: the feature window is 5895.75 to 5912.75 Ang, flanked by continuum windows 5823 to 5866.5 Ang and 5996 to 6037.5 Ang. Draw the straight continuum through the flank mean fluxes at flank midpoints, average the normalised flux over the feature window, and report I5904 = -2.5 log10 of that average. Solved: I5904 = 0.16 mag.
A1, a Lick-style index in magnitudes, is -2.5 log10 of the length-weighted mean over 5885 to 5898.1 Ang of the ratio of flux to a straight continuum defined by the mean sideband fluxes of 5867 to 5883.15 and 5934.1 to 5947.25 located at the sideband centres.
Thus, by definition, 0.24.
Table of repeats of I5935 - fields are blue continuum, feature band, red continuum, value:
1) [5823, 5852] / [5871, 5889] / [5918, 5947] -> 1.4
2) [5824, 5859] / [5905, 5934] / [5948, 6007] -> 0.9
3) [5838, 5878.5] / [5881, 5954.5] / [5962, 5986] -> 4.5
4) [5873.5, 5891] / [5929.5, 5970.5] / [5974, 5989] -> -2.1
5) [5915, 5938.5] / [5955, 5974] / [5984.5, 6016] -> 0.0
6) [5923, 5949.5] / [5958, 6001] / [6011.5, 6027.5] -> 0.1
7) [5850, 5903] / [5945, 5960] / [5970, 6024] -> -0.3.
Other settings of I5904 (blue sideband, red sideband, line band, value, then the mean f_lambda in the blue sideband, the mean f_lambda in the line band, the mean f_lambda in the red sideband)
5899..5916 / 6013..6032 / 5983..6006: -0.04 mag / 3.56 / 3.94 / 3.89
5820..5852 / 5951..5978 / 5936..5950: -0.01 mag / 4.01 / 3.84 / 3.76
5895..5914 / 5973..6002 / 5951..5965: -0.04 mag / 3.41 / 3.82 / 3.82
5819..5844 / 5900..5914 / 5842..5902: 0.03 mag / 3.99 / 3.66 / 3.54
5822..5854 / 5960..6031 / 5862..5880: 0.01 mag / 3.99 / 3.91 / 3.84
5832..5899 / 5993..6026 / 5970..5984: 0.07 mag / 3.73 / 3.64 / 3.91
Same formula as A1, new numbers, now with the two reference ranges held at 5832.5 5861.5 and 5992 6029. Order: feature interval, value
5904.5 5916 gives 0.06 mag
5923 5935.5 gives 0.06 mag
